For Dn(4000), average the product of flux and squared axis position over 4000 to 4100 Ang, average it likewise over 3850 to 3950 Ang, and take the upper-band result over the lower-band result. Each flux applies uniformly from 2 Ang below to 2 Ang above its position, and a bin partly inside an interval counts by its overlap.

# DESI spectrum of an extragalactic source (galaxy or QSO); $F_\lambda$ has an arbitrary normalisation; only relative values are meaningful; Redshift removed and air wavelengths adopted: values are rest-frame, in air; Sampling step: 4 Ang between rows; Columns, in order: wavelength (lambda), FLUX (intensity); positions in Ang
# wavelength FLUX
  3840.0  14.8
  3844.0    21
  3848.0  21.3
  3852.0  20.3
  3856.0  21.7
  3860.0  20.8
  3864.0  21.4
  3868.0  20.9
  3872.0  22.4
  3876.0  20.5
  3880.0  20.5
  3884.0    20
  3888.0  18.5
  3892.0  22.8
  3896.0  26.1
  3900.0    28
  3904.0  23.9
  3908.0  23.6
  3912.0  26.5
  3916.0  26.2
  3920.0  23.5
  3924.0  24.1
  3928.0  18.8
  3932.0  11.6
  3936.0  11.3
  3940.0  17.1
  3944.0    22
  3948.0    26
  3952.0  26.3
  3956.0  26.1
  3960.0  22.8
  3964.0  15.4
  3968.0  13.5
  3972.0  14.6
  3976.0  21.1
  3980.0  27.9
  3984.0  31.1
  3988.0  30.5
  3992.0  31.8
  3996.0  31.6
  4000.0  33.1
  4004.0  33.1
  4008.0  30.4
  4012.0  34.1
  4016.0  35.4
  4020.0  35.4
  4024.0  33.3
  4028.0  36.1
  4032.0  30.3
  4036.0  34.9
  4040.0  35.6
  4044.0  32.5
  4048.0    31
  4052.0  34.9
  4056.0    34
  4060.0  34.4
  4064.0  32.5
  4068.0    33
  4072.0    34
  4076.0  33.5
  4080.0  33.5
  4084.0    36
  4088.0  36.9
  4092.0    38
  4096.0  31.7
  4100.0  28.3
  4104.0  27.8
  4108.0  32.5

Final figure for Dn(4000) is 1.69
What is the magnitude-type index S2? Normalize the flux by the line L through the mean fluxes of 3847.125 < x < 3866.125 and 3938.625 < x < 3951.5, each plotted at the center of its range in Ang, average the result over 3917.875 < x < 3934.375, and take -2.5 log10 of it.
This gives 0.15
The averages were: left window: 21.1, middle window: 19.4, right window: 22.5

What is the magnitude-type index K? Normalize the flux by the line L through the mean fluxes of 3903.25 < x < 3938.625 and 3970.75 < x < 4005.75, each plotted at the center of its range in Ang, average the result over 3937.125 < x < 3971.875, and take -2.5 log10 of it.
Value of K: 0.19 mag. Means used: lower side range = 20.9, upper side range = 28.6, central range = 20.5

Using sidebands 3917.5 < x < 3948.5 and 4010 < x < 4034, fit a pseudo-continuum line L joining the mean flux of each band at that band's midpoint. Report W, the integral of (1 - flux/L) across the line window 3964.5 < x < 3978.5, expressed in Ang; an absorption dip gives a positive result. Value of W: 4.9 Ang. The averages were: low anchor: 19.1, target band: 16.7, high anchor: 34.1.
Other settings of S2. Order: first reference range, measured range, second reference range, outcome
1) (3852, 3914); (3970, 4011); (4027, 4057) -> 0.05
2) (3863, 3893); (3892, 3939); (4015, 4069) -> 0.07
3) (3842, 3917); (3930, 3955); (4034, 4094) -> 0.35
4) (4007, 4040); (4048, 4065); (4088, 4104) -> -0.01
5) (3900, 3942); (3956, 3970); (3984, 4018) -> 0.40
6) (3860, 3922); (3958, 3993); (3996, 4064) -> 0.27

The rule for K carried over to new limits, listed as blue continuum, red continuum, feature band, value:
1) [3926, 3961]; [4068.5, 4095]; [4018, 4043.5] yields -0.16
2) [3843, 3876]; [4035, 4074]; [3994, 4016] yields -0.08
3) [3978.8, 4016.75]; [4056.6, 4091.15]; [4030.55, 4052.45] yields 0.00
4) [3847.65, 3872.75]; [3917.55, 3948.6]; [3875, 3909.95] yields -0.13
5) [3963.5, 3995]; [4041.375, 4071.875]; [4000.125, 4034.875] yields -0.18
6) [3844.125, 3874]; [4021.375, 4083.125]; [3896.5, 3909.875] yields -0.05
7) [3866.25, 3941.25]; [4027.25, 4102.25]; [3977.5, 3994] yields -0.09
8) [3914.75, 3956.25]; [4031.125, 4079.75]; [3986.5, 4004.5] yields -0.18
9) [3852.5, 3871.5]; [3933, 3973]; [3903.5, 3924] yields -0.22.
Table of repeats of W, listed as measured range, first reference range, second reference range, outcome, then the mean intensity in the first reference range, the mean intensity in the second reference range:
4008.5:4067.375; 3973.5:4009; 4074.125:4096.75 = -2.5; 29.8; 35.1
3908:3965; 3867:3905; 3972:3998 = 8.3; 22.4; 27.9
